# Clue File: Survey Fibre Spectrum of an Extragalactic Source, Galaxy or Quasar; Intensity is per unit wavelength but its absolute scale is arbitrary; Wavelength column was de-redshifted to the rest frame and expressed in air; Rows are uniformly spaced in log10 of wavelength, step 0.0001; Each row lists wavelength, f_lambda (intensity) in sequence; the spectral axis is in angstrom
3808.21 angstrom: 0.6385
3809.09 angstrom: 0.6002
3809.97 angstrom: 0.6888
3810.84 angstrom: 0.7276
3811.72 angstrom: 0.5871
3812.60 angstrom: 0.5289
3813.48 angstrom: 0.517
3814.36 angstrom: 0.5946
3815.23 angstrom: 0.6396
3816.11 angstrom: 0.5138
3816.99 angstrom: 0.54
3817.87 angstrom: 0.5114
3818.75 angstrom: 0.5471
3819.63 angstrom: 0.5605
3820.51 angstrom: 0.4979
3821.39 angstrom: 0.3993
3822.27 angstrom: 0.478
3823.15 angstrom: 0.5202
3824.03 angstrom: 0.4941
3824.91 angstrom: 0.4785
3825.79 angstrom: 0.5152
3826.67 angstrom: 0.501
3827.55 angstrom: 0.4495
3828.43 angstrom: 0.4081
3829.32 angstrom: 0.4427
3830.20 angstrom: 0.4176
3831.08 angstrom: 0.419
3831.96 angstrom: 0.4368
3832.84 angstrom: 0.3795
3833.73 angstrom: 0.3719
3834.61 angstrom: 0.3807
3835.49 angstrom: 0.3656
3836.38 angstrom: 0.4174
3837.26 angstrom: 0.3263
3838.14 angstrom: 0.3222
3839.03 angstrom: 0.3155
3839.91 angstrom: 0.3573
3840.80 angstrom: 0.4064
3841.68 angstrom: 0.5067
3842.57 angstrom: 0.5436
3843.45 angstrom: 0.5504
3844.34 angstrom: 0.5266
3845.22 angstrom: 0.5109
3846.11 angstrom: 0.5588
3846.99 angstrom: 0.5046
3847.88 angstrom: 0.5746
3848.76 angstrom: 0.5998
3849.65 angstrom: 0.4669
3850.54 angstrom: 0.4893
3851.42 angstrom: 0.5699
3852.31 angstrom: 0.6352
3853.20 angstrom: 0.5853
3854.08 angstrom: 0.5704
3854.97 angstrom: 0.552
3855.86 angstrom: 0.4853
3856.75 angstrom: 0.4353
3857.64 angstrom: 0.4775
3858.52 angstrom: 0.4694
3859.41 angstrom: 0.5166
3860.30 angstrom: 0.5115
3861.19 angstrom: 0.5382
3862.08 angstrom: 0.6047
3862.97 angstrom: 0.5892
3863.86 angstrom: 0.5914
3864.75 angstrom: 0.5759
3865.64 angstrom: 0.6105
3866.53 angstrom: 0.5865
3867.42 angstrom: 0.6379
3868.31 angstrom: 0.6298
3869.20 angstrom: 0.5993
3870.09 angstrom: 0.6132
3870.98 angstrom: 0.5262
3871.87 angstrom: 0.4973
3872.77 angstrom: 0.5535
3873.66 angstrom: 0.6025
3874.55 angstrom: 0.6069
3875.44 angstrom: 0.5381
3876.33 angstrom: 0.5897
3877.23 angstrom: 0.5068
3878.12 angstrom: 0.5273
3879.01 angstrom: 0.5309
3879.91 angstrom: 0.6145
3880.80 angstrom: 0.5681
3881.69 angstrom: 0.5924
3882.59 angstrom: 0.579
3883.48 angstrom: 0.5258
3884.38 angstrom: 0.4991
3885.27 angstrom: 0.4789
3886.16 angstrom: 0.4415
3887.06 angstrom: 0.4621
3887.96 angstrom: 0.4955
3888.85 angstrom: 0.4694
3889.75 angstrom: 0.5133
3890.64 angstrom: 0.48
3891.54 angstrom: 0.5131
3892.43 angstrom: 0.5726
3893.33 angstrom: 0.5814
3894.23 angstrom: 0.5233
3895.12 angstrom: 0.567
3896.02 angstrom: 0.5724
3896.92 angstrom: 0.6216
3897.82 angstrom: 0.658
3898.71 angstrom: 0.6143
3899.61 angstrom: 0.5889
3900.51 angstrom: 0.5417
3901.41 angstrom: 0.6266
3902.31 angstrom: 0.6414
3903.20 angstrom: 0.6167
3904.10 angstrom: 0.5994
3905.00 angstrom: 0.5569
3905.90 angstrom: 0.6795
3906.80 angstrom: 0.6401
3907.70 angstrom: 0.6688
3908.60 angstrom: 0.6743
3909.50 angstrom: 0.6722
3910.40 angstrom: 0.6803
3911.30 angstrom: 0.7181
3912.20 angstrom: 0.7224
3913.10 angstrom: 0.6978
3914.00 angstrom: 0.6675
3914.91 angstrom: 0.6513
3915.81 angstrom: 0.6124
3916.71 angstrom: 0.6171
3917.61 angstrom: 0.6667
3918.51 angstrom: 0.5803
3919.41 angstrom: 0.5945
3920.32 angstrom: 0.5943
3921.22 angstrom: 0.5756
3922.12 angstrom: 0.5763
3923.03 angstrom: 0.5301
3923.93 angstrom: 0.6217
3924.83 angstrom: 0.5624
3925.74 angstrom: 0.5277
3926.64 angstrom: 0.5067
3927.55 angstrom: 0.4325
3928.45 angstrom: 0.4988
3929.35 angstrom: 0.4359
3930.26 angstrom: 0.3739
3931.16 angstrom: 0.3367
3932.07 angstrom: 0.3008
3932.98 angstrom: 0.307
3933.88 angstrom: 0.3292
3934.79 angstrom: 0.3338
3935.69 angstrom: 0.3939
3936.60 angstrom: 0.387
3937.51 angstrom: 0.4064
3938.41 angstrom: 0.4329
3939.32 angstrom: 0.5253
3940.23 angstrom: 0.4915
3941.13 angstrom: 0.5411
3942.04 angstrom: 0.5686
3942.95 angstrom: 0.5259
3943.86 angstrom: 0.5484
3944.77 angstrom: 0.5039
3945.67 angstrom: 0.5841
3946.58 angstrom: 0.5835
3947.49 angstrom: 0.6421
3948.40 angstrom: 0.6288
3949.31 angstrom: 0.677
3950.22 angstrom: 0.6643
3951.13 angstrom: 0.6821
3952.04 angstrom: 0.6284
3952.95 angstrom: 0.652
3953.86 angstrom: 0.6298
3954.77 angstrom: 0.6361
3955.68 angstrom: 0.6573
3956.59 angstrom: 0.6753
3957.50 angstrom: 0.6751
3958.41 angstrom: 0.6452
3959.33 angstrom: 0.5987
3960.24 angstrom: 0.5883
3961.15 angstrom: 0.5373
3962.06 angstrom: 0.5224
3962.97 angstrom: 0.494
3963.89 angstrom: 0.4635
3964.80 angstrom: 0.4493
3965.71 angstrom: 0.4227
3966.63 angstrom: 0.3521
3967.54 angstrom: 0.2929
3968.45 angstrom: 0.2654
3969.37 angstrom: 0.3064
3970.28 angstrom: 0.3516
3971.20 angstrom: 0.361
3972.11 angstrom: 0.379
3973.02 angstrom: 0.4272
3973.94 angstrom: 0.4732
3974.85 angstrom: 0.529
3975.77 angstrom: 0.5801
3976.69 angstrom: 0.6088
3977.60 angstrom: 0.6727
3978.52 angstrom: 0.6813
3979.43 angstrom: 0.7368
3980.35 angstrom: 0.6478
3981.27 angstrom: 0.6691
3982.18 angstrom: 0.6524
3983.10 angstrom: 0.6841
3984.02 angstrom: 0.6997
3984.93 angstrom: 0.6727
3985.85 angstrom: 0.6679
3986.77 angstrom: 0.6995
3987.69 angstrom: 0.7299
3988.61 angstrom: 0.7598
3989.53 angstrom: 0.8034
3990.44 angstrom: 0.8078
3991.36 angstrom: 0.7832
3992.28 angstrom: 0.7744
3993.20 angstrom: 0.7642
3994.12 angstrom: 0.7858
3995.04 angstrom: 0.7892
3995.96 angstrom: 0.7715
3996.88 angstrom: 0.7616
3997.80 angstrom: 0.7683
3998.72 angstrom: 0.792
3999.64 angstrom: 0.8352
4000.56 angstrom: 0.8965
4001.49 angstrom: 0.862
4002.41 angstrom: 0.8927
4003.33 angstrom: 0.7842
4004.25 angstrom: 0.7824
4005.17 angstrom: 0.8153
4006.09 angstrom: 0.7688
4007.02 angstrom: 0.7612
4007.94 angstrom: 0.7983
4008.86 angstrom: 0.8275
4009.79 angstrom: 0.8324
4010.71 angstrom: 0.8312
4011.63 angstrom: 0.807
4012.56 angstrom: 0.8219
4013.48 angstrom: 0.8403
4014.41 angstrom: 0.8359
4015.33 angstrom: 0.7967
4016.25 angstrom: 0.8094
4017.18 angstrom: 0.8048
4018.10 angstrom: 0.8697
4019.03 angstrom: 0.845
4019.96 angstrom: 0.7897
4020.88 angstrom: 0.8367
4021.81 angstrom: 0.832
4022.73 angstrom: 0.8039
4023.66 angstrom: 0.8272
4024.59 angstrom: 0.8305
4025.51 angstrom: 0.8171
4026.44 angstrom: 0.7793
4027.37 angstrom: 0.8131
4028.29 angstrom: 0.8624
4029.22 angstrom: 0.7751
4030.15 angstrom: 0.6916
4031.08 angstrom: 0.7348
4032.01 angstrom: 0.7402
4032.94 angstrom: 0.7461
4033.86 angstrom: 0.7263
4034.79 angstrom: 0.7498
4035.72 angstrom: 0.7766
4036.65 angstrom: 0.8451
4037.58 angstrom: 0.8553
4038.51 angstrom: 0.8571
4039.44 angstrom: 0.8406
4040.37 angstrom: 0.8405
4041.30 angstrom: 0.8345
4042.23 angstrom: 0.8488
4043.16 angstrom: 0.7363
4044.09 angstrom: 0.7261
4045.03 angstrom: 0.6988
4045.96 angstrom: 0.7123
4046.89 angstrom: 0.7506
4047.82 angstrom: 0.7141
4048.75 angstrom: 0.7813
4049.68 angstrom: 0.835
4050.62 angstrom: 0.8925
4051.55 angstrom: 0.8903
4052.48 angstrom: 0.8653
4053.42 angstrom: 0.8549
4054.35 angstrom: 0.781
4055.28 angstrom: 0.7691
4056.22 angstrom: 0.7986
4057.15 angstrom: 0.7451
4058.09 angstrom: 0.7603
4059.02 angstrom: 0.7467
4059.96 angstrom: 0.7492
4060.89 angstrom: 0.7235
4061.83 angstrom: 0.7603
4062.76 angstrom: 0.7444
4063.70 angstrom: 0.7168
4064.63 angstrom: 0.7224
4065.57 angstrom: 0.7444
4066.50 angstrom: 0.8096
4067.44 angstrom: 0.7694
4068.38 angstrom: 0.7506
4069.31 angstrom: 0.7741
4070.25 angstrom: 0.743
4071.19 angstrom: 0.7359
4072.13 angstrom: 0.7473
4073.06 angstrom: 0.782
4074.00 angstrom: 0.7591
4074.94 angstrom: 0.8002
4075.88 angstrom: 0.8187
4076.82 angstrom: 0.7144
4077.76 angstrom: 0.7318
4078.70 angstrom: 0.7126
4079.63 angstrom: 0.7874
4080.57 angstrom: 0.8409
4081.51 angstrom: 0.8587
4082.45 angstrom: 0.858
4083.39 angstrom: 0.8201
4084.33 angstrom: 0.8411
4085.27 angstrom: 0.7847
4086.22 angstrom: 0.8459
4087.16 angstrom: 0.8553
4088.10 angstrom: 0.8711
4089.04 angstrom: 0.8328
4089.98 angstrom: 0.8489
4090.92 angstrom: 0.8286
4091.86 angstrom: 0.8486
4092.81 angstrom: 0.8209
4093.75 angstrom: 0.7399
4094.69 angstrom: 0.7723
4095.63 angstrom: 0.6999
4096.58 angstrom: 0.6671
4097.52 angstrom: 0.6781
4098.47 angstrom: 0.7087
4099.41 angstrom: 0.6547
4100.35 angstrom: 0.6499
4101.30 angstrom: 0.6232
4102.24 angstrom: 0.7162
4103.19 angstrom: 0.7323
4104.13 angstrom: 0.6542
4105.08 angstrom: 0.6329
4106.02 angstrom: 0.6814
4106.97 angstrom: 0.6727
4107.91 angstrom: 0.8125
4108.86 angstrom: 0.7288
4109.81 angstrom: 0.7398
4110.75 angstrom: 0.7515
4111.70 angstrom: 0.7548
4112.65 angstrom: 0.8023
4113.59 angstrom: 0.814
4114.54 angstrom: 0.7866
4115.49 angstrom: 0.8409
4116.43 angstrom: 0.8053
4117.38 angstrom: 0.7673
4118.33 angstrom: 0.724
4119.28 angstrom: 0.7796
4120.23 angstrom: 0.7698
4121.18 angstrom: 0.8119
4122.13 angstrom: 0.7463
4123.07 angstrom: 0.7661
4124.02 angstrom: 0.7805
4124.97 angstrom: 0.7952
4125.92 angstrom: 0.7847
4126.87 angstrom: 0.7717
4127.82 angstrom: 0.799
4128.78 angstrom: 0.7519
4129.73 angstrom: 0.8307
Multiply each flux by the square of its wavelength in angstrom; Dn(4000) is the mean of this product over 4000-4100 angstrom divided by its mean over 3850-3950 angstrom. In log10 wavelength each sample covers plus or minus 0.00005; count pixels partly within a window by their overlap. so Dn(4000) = 1.5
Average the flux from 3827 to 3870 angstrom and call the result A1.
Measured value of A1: 0.497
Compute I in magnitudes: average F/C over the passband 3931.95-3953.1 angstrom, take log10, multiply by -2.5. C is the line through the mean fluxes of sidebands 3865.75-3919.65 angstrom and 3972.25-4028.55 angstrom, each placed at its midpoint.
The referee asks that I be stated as 0.28 mag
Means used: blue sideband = 0.587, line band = 0.516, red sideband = 0.76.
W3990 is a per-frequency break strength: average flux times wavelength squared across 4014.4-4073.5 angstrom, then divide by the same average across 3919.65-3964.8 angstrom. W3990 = 1.6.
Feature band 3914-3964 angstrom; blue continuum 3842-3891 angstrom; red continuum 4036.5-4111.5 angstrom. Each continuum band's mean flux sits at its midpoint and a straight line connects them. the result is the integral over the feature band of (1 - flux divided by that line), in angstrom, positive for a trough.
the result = 6.4 angstrom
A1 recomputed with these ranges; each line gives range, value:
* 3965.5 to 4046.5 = 0.728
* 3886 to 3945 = 0.545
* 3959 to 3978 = 0.459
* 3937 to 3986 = 0.555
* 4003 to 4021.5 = 0.813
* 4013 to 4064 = 0.793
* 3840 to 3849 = 0.52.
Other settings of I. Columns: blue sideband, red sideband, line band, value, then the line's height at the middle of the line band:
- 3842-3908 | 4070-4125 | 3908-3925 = -0.07 mag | 0.596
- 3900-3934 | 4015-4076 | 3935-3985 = 0.18 mag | 0.643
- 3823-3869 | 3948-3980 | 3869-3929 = -0.12 mag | 0.516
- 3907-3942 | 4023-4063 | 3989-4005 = -0.17 mag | 0.689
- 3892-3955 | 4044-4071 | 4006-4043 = -0.13 mag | 0.72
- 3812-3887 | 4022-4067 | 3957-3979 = 0.36 mag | 0.678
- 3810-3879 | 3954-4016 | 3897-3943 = 0.08 mag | 0.597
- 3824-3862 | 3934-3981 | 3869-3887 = -0.12 mag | 0.492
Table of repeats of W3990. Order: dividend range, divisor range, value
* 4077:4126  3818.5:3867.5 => 1.77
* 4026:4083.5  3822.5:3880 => 1.70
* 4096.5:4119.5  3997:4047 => 0.95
